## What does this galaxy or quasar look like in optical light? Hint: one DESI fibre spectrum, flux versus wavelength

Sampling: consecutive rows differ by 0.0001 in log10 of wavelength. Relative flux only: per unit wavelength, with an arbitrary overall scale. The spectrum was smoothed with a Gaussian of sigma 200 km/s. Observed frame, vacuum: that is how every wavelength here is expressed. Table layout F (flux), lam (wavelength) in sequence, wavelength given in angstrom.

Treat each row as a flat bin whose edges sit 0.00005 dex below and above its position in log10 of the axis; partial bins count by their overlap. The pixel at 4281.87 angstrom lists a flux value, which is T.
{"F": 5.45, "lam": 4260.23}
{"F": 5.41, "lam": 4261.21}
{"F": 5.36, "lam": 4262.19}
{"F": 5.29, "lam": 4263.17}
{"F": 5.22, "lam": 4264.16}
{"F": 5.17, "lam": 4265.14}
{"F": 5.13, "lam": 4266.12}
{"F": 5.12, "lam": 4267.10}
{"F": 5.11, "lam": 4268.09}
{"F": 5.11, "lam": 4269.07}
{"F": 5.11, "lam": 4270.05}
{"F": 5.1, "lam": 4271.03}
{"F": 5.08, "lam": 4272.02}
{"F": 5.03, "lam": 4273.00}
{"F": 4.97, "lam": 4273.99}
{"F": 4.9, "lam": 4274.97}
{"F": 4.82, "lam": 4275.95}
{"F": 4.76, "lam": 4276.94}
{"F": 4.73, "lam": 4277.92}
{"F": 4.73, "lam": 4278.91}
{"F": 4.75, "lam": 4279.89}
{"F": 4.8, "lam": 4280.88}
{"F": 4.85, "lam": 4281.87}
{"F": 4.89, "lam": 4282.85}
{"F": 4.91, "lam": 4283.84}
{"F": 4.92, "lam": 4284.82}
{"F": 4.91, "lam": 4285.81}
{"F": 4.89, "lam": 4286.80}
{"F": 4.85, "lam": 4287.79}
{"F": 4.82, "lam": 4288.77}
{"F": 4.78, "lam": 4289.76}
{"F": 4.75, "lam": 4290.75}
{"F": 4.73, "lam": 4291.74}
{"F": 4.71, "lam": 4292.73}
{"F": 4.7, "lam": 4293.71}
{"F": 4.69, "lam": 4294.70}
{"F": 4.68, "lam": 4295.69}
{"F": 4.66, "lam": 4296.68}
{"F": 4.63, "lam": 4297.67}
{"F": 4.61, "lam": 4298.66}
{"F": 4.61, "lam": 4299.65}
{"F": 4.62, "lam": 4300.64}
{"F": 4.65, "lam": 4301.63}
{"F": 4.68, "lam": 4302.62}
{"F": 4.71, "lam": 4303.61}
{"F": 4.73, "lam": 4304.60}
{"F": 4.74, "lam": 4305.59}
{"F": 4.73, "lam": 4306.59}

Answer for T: 4.85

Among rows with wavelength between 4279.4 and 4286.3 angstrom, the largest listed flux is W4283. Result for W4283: 4.92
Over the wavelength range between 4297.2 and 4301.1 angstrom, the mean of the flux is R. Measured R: 4.62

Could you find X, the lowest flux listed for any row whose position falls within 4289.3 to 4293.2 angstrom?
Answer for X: 4.71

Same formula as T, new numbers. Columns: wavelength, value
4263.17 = 5.29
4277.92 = 4.73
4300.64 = 4.62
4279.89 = 4.75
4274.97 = 4.9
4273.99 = 4.97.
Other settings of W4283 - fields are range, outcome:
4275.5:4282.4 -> 4.85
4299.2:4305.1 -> 4.73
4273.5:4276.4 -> 4.97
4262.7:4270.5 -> 5.29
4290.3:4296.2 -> 4.75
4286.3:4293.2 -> 4.89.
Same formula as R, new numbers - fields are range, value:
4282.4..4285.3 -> 4.91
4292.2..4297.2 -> 4.69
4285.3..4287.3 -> 4.88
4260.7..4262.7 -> 5.4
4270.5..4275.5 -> 5.02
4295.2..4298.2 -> 4.65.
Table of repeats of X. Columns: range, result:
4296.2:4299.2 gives 4.61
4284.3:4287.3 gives 4.89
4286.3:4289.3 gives 4.82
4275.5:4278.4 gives 4.73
